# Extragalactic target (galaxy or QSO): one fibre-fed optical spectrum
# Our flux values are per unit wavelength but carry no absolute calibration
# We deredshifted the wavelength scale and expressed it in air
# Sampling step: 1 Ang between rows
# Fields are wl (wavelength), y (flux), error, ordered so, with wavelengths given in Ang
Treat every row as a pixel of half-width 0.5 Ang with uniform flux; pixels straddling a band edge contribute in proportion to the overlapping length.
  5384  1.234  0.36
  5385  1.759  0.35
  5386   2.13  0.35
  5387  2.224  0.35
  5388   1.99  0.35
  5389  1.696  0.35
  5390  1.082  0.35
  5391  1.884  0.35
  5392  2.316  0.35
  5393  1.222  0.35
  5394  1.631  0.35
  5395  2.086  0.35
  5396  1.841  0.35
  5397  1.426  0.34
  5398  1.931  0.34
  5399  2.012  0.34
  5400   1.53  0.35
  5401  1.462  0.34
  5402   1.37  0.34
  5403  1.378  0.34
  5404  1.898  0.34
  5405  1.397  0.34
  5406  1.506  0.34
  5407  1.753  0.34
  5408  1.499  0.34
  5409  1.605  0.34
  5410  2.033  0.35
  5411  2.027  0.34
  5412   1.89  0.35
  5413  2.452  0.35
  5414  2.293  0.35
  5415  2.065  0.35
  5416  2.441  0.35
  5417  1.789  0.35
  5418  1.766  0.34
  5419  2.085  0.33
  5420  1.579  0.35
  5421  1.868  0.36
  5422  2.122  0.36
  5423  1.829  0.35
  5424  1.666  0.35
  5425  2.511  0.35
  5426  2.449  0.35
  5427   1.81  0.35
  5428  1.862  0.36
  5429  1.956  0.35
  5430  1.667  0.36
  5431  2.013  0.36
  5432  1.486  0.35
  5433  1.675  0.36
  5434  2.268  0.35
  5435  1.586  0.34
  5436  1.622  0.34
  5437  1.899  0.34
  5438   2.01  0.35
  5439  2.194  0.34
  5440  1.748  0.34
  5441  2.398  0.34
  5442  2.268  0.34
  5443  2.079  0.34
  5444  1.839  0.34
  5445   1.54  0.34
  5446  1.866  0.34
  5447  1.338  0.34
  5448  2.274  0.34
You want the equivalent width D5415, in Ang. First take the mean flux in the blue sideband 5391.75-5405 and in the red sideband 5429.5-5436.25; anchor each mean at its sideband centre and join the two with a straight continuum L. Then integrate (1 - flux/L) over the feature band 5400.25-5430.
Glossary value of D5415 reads -2.5 Ang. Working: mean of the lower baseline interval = 1.68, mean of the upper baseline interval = 1.76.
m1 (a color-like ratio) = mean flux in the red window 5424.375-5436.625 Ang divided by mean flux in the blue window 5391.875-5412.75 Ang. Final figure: 1.12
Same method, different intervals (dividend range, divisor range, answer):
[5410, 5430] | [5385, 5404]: 1.16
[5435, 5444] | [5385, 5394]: 1.10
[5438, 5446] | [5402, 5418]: 1.08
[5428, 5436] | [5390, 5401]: 1.03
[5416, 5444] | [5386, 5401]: 1.09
